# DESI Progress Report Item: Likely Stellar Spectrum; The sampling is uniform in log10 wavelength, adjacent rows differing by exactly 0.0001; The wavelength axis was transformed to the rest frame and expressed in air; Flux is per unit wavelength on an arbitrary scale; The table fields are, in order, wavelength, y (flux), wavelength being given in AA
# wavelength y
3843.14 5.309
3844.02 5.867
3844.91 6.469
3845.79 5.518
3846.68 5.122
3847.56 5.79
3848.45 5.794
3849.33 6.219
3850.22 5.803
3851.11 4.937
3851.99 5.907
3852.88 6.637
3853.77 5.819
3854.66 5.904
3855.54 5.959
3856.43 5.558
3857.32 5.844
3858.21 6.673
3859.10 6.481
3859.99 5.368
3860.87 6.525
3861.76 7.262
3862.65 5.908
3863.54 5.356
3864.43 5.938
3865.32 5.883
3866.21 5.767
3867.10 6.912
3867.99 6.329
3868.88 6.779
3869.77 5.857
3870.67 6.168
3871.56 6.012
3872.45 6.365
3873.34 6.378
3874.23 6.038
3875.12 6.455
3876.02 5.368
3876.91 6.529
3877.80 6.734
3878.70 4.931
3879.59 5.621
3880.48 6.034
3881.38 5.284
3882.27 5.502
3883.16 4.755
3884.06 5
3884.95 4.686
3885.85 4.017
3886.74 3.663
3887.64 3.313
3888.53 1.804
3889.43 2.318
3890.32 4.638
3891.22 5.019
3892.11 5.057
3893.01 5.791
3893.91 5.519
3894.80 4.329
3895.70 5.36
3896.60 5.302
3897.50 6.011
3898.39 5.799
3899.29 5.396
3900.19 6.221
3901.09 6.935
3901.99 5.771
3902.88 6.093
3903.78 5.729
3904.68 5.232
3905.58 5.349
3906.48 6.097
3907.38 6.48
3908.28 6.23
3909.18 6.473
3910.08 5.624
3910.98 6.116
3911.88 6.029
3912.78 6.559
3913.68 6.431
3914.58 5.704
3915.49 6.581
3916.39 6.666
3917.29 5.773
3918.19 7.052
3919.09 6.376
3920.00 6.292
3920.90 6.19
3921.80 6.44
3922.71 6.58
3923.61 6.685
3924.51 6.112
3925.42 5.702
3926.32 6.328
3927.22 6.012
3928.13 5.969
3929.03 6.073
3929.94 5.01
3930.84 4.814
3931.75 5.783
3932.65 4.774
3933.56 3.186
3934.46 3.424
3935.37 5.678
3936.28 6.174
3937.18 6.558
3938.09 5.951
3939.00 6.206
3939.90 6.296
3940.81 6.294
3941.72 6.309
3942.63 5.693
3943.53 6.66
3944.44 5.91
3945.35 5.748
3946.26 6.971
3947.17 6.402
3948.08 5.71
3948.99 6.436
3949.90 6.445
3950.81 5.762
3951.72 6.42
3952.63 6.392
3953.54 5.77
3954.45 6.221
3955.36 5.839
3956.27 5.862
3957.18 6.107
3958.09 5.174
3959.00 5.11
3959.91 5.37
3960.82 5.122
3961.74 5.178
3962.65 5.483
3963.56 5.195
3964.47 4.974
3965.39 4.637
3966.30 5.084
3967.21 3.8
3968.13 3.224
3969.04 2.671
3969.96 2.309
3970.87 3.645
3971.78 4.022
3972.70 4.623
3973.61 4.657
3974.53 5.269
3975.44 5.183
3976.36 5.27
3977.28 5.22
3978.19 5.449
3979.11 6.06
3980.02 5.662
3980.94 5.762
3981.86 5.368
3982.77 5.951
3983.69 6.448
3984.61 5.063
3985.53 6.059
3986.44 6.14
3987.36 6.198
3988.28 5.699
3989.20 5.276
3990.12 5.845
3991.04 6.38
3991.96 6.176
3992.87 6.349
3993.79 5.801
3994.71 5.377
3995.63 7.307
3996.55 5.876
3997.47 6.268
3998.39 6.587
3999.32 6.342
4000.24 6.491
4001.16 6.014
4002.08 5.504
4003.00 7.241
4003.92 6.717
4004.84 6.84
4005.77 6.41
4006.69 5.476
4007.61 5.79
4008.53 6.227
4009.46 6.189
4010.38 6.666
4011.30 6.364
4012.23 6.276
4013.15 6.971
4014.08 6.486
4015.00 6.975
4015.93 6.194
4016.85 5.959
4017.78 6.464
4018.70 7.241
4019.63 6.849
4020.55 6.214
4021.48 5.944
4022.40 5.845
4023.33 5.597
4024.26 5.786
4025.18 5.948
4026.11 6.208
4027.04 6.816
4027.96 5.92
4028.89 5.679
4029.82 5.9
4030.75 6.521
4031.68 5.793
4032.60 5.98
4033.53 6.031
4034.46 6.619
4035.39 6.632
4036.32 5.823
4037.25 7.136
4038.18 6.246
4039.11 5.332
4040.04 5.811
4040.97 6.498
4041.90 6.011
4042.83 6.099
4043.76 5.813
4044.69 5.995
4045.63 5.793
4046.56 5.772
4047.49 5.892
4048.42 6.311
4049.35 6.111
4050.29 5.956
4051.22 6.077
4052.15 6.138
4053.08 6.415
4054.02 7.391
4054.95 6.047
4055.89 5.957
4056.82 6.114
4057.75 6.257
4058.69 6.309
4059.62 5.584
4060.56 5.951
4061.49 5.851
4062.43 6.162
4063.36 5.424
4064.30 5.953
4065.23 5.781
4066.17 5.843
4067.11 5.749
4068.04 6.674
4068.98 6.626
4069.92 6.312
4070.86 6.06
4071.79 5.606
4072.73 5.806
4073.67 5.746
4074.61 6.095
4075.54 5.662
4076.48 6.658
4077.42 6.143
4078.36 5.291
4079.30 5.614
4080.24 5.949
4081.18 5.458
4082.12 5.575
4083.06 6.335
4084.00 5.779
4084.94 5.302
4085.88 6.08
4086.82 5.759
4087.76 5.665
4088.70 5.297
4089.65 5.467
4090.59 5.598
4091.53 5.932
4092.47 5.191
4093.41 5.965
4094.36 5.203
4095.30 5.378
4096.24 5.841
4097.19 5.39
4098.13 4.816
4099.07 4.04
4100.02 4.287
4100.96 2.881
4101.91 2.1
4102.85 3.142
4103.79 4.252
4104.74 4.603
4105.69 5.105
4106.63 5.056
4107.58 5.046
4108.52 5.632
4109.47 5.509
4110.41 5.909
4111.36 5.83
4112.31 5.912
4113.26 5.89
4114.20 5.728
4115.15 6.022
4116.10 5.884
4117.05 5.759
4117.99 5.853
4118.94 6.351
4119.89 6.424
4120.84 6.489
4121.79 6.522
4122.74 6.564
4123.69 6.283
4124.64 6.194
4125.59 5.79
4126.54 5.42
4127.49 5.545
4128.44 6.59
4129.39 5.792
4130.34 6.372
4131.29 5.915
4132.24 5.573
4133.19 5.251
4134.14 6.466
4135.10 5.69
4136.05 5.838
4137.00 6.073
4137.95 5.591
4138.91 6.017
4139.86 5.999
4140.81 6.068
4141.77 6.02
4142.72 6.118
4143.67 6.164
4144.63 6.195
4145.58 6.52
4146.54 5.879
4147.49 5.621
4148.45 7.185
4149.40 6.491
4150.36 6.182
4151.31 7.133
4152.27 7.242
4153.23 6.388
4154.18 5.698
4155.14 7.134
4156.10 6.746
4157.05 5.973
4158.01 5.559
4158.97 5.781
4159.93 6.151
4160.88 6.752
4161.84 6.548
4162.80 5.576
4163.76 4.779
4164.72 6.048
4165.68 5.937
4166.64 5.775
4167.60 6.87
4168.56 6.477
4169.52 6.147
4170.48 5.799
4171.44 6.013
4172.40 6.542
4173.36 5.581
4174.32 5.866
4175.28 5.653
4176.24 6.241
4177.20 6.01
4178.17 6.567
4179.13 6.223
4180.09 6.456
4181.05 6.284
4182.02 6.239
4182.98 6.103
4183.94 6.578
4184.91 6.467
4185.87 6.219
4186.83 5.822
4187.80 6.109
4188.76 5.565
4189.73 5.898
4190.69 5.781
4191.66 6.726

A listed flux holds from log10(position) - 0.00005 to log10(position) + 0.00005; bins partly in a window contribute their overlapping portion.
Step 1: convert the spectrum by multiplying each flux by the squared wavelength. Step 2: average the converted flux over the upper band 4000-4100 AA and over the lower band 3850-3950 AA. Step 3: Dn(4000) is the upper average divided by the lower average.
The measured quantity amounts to 1.1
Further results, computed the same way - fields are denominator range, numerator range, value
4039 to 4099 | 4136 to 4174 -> 1.09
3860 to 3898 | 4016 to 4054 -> 1.22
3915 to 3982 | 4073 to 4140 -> 1.09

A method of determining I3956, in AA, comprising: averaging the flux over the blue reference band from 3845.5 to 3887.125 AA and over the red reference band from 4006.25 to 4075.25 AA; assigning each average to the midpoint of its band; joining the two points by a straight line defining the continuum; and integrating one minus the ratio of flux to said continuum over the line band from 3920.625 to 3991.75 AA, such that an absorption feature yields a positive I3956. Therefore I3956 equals 5.3 AA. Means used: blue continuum 5.82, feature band 5.53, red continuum 6.14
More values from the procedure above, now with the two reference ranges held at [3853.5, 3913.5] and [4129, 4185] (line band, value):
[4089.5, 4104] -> 3.2 AA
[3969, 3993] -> 2.1 AA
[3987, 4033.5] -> -2.7 AA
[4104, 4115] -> 1.1 AA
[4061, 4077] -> -0.1 AA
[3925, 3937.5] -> 0.8 AA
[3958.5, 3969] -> 1.9 AA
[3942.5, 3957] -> -1.0 AA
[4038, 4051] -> -0.1 AA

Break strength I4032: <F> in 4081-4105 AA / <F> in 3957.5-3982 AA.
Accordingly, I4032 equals 1.05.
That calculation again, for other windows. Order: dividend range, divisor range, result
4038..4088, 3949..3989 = 1.14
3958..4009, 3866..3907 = 1.01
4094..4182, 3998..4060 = 0.94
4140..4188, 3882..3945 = 1.11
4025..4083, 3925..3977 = 1.12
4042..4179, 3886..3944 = 1.04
